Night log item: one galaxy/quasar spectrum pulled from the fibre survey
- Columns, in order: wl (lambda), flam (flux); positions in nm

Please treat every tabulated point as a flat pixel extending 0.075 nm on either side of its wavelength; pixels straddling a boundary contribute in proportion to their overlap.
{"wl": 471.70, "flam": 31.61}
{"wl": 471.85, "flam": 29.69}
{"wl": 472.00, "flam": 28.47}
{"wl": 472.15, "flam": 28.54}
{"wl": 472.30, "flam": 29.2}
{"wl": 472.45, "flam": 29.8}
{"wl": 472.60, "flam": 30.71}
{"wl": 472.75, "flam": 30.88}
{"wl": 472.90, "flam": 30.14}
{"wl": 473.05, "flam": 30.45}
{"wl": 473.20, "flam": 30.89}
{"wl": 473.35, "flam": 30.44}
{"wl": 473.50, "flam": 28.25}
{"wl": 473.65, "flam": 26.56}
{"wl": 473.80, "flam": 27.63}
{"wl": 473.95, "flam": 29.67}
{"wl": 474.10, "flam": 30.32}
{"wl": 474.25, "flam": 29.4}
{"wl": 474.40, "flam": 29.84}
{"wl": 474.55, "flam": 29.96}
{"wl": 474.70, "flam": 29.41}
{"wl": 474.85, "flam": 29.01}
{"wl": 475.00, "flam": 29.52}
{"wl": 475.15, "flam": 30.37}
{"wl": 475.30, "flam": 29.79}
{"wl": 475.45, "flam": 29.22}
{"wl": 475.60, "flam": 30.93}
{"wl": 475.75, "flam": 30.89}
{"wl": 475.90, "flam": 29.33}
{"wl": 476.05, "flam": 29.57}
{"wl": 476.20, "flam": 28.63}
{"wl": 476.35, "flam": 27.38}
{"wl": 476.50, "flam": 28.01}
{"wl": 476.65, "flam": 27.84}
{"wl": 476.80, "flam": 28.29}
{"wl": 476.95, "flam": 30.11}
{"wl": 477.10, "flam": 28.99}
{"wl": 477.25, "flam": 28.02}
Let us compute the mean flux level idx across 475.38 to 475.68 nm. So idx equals 30.1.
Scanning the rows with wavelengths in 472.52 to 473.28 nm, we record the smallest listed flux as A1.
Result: 30.14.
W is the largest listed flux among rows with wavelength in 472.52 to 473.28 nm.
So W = 30.89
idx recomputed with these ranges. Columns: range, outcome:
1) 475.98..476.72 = 28.3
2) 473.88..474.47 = 29.8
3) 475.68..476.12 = 29.9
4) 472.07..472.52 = 29.2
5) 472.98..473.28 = 30.7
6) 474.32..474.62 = 29.9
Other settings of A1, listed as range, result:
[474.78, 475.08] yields 29.01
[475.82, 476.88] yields 27.38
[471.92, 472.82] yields 28.47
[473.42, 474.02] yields 26.56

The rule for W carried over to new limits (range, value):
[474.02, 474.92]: 30.32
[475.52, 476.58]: 30.93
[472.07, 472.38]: 29.2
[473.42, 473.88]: 28.25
